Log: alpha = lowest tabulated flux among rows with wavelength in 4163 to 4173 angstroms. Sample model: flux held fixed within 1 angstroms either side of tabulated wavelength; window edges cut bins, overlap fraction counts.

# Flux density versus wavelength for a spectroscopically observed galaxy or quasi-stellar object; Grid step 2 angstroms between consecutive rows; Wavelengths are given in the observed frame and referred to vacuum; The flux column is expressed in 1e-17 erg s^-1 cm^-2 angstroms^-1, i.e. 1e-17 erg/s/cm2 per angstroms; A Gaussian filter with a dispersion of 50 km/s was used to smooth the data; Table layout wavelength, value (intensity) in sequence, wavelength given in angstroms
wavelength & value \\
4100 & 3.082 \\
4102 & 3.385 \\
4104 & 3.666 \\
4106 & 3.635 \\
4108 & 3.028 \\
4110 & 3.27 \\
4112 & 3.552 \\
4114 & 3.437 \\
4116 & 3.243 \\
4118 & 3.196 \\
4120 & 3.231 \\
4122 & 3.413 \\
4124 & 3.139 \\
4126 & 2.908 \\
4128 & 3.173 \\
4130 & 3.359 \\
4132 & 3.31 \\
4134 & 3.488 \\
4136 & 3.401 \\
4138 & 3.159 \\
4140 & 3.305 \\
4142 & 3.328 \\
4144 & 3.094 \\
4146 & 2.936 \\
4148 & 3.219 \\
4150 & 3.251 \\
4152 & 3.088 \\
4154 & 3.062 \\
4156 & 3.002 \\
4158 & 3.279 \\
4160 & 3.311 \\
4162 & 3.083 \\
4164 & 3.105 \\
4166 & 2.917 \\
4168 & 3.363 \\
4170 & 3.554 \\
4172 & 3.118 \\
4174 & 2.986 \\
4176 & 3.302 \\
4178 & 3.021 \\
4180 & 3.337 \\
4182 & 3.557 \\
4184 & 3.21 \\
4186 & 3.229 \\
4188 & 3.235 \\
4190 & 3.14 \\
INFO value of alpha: 2.917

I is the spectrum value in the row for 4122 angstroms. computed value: 3.413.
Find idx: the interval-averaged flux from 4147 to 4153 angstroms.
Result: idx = 3.19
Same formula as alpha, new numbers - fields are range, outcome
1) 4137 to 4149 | 2.936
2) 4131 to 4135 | 3.31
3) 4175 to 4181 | 3.021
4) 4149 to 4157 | 3.002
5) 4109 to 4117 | 3.243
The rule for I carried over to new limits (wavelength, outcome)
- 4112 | 3.552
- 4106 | 3.635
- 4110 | 3.27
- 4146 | 2.936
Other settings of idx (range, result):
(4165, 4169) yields 3.14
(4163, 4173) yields 3.21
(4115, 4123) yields 3.27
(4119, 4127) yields 3.17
